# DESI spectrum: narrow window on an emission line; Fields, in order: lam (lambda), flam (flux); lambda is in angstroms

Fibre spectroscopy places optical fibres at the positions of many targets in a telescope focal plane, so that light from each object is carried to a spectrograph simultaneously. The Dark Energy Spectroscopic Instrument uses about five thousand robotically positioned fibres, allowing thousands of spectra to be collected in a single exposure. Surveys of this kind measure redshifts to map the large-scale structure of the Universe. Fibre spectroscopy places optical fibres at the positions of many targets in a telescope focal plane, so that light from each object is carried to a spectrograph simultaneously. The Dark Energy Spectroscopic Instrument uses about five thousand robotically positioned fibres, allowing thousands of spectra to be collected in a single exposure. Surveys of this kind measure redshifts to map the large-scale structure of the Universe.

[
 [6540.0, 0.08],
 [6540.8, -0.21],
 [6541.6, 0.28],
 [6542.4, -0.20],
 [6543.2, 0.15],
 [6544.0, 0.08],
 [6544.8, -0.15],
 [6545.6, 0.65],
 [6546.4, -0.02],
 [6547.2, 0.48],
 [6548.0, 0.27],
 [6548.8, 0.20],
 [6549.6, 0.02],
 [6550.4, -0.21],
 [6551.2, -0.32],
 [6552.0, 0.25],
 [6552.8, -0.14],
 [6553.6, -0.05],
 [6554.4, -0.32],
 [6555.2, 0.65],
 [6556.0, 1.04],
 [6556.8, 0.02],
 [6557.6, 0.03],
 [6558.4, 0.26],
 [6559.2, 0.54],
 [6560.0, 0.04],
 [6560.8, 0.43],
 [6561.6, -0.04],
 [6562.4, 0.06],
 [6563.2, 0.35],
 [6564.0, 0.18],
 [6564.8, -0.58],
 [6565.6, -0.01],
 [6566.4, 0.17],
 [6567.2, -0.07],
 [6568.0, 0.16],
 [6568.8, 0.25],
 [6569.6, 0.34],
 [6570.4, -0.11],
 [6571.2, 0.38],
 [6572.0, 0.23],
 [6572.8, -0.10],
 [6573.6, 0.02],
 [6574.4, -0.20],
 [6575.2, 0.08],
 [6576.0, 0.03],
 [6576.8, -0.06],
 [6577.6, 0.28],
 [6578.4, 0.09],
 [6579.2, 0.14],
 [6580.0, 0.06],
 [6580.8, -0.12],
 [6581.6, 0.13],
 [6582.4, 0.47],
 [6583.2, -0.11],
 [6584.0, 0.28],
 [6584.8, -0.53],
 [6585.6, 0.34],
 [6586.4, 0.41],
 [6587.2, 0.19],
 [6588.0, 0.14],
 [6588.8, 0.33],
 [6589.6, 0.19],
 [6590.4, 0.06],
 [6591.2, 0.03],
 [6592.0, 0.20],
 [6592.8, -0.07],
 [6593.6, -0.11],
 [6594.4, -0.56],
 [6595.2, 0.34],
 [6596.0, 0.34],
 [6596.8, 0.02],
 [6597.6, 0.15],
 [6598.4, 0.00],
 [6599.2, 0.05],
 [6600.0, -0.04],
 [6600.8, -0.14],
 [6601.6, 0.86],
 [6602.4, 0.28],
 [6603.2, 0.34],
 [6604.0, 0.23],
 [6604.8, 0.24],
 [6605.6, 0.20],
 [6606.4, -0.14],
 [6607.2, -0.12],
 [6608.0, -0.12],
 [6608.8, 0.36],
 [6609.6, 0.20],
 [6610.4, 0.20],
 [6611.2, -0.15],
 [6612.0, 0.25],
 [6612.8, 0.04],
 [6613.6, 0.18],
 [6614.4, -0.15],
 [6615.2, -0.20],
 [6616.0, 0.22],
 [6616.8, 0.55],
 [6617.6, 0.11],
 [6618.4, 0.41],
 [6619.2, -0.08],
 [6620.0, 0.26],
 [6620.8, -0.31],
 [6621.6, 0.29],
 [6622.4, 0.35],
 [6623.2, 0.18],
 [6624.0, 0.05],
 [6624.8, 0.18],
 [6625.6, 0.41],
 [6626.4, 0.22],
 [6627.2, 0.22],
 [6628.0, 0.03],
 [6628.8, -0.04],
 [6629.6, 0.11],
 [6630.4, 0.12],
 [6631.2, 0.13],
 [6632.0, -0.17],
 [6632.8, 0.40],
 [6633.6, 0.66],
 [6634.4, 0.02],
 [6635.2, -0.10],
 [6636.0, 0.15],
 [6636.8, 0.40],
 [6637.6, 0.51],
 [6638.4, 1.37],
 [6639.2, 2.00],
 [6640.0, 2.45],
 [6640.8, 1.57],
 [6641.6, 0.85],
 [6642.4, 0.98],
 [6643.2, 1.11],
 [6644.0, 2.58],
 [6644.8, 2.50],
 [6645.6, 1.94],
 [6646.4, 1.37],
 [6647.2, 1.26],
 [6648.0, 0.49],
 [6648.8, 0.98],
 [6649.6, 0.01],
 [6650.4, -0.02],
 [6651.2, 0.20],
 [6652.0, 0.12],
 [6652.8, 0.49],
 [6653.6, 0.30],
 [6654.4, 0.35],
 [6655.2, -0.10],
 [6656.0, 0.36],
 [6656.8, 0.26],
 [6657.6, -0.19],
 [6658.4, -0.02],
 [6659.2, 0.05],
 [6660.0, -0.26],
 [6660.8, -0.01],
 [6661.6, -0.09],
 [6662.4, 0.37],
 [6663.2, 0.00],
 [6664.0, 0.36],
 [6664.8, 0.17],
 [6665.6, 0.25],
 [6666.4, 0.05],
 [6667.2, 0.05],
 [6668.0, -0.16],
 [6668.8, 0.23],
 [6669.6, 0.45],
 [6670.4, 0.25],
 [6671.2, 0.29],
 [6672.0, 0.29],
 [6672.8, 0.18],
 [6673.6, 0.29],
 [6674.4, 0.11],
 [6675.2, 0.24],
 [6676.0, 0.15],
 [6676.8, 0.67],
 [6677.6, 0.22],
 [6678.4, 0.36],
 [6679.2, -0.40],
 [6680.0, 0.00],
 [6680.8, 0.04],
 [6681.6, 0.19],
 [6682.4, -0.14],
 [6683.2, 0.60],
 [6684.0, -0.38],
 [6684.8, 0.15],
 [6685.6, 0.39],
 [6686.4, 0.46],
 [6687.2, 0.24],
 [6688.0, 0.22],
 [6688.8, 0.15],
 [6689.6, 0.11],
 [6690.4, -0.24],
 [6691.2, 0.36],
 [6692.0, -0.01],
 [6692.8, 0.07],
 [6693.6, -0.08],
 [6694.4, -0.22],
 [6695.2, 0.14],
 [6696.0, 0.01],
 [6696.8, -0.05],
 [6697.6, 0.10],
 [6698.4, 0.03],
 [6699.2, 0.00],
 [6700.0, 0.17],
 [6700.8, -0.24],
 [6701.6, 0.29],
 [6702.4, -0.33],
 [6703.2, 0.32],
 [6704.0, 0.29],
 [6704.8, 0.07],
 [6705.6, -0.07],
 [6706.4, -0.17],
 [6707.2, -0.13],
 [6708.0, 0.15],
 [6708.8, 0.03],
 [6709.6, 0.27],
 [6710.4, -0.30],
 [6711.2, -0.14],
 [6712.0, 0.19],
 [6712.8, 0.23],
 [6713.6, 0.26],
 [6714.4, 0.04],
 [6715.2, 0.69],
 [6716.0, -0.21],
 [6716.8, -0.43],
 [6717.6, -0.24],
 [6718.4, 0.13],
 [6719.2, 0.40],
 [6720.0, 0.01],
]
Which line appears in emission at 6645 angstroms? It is [O II] 3727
